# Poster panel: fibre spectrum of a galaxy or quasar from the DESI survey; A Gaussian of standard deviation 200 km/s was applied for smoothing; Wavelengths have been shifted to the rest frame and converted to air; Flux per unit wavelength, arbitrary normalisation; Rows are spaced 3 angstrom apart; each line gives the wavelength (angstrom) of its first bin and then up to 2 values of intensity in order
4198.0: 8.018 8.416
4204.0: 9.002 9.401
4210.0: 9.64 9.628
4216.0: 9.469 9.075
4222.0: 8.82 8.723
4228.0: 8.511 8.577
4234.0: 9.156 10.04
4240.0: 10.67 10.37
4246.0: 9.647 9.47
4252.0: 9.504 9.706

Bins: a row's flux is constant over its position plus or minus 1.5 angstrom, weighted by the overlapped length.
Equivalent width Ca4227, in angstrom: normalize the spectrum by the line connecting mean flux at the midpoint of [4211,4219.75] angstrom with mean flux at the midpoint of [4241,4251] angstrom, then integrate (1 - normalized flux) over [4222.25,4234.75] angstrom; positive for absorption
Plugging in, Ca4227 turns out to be 1.16 angstrom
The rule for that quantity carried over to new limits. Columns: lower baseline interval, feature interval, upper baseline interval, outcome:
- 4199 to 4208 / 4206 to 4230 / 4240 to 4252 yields 0.16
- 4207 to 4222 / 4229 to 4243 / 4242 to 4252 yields -0.03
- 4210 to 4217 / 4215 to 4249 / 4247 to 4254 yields 0.61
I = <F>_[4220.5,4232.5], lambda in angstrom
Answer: 8.66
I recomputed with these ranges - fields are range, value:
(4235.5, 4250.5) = 10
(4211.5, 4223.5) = 9.25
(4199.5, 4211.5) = 9.11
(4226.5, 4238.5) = 9.07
